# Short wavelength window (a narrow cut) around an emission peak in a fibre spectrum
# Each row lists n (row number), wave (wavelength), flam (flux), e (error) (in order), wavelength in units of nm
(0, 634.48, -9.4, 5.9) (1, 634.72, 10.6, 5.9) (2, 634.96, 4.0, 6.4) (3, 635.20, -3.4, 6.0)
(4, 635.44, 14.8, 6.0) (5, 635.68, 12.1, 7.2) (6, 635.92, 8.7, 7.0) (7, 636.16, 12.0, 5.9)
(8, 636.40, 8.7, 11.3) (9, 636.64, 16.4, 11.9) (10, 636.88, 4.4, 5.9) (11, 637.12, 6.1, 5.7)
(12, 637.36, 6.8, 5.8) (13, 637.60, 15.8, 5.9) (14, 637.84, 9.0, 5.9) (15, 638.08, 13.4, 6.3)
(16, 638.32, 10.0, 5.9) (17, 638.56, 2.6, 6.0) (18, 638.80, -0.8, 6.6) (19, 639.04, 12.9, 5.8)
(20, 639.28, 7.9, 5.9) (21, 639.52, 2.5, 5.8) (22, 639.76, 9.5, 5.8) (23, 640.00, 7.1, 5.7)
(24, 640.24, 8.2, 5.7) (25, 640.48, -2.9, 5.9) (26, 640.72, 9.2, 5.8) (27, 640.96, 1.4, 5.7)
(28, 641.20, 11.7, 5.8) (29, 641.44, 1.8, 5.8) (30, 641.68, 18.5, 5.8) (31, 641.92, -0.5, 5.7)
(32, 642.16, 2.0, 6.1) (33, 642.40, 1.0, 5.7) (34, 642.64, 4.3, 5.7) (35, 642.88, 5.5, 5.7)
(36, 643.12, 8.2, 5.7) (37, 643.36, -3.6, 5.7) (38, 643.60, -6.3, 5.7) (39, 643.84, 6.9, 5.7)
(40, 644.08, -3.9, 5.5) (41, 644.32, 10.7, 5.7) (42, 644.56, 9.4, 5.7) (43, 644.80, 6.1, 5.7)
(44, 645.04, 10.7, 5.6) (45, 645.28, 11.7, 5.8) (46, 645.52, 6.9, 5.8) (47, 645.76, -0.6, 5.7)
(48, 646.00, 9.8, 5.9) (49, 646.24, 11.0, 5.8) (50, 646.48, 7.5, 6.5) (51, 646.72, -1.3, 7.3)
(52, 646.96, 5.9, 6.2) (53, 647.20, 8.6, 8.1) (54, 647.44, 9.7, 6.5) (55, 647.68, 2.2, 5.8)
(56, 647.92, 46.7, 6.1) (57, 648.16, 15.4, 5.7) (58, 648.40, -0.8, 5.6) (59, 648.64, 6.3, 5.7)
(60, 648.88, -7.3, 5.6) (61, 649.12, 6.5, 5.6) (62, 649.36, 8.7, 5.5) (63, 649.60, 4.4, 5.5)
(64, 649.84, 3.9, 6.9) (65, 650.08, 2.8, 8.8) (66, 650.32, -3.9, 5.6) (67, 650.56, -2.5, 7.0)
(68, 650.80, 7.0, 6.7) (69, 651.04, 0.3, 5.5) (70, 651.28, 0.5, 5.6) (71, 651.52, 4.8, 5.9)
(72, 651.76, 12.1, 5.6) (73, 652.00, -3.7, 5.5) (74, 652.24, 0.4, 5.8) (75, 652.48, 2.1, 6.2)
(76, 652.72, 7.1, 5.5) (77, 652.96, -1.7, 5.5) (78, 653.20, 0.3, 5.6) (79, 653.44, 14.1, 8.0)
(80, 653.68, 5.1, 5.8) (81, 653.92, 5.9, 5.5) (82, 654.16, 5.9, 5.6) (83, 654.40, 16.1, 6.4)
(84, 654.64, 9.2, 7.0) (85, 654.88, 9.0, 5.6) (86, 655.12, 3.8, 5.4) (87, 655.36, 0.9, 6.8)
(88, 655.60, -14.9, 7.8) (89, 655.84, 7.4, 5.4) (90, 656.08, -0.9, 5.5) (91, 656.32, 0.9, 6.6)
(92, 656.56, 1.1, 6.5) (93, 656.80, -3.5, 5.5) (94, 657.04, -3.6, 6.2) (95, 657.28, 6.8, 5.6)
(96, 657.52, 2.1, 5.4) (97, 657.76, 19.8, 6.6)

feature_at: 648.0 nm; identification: [O III]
